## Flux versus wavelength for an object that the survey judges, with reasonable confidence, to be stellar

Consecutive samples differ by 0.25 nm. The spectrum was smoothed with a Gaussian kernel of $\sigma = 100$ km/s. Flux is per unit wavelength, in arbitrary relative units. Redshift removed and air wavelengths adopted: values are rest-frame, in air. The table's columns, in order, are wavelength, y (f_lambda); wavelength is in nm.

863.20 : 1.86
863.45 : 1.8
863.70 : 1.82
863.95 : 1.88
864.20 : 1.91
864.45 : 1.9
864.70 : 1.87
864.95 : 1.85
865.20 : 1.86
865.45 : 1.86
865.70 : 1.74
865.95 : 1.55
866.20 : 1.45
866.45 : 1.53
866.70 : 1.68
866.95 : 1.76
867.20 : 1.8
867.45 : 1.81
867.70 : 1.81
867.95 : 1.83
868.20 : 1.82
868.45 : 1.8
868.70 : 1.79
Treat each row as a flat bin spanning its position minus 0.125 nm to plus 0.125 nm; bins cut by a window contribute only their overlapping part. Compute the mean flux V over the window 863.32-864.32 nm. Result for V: 1.85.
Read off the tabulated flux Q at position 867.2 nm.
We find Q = 1.8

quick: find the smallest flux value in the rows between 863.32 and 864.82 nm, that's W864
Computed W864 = 1.8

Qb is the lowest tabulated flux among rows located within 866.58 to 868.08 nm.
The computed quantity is 1.68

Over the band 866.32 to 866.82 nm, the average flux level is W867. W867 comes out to 1.6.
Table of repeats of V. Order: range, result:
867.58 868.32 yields 1.82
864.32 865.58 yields 1.87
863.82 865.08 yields 1.88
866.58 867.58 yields 1.76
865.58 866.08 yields 1.64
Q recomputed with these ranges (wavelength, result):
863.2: 1.86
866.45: 1.53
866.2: 1.45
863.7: 1.82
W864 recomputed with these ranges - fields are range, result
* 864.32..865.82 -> 1.74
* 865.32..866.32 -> 1.45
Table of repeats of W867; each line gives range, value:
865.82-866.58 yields 1.51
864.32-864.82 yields 1.89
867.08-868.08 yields 1.81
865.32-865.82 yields 1.8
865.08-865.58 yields 1.86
